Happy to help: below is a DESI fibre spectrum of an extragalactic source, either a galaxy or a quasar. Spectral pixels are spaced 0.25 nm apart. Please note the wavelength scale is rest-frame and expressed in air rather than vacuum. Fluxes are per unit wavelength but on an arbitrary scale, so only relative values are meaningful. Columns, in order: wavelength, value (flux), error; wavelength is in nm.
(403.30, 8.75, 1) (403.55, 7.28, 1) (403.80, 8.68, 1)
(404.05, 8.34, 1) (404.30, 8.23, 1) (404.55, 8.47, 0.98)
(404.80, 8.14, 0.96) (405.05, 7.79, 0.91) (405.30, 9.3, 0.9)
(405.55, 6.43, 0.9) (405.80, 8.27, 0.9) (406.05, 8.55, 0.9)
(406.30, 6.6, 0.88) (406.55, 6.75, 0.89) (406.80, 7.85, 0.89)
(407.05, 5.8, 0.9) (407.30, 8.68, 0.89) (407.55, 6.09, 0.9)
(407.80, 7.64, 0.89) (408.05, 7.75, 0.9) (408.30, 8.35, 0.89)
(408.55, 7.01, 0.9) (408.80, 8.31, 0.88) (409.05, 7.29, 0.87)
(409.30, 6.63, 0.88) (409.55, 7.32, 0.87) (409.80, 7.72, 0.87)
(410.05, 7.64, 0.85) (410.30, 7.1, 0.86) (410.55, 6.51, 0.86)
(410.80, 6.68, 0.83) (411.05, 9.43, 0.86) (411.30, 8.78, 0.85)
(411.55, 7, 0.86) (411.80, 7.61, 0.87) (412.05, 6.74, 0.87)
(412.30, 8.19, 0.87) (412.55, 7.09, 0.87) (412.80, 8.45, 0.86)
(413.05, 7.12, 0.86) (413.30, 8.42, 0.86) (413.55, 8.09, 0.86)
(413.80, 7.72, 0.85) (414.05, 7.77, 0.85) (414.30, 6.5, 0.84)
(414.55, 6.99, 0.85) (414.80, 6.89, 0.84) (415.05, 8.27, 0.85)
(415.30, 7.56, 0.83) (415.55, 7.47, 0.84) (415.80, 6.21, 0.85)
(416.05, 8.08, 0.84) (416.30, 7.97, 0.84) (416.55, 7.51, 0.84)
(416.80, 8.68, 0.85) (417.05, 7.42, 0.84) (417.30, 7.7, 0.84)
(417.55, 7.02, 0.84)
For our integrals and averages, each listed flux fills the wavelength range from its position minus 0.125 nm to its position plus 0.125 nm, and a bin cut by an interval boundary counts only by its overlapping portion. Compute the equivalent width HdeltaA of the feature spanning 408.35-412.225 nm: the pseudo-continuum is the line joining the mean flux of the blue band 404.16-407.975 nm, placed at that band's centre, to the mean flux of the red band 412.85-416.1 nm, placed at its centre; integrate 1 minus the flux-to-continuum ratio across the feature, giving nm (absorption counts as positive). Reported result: 0.04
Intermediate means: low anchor 7.64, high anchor 7.48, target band 7.48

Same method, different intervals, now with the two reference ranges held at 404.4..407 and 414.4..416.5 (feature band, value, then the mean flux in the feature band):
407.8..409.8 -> 0.03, 7.54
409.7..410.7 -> 0.05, 7.22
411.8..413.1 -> 0.00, 7.55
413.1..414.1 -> -0.06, 7.95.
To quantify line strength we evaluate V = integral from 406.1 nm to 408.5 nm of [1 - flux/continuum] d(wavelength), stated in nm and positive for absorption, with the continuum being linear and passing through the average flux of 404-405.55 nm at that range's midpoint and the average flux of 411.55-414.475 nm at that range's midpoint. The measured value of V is 0.213 nm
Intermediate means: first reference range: 8.22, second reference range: 7.57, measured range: 7.31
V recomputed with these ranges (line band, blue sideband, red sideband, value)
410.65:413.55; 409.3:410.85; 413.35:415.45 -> -0.18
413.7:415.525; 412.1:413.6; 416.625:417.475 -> 0.11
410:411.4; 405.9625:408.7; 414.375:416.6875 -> -0.05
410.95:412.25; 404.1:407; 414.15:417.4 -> -0.05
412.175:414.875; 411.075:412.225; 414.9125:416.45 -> 0.03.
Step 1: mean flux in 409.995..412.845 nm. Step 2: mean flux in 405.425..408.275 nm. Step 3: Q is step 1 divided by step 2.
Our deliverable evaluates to 1.03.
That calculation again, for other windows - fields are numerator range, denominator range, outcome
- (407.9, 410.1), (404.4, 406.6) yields 0.96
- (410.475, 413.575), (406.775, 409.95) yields 1.04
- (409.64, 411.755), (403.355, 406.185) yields 0.93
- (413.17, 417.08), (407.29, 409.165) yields 1.00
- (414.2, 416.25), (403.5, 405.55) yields 0.89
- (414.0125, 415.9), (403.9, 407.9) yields 0.94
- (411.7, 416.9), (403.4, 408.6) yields 0.98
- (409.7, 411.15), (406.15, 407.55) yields 1.06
